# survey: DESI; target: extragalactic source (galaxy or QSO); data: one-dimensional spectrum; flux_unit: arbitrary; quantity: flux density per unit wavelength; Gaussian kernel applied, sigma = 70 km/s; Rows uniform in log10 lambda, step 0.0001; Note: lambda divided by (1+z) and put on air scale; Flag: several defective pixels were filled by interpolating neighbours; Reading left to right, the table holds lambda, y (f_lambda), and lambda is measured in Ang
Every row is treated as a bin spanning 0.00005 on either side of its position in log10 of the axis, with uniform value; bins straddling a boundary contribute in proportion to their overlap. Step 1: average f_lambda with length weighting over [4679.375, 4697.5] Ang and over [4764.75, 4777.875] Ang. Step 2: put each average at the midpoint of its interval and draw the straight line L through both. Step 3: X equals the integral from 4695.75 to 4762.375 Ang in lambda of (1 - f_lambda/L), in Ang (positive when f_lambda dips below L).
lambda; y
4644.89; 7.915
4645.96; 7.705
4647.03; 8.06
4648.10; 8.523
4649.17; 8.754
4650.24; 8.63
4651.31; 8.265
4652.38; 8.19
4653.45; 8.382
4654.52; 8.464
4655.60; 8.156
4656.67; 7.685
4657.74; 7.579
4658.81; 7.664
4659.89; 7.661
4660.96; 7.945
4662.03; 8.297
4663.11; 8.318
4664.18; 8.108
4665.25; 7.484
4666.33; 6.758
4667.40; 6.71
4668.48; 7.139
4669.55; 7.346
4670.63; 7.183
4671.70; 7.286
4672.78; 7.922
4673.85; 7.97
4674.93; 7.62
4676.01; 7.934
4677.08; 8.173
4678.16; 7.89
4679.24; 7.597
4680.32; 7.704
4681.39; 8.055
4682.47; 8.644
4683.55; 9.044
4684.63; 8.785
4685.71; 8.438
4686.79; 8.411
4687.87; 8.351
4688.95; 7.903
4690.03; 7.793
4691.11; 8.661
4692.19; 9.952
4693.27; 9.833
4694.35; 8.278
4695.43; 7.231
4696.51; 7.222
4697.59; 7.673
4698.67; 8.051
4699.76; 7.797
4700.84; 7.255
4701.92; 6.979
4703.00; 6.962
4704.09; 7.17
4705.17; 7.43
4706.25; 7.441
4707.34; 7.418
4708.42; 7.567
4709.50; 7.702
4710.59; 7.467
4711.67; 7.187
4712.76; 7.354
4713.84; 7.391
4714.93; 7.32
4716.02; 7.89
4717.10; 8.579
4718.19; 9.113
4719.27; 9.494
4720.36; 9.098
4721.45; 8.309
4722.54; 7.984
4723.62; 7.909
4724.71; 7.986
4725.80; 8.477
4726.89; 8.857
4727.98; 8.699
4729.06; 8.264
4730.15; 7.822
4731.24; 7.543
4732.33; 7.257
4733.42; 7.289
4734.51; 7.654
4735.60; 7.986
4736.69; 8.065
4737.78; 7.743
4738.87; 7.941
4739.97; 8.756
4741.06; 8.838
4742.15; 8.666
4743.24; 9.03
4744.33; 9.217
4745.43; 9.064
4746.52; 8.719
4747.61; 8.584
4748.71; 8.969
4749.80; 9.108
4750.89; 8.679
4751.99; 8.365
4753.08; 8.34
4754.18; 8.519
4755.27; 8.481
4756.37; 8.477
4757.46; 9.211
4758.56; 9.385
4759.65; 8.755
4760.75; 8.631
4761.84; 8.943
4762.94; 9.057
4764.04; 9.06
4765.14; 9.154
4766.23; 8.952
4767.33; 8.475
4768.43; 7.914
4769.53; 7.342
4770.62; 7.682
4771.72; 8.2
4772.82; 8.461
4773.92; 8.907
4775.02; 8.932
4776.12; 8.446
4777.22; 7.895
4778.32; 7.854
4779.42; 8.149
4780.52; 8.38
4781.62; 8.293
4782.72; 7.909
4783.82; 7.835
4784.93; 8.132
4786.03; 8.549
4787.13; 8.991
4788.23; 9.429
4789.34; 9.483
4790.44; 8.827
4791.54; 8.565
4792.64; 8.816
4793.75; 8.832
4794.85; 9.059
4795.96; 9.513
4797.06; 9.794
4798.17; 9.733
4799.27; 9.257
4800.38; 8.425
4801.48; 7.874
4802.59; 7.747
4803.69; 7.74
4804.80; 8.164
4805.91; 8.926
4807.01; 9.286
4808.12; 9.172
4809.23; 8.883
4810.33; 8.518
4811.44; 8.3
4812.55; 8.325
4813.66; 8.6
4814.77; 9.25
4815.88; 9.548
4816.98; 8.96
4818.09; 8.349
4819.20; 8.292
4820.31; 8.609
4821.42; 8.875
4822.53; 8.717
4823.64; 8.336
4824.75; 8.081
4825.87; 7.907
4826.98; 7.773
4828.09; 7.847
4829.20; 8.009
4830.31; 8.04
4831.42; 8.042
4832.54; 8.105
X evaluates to 1.53 Ang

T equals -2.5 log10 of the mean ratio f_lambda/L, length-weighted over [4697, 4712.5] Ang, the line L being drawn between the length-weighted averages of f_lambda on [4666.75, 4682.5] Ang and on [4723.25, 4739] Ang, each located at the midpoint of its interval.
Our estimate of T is 0.055 mag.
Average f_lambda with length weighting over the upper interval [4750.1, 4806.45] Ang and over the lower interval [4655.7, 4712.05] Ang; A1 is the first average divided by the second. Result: 1.10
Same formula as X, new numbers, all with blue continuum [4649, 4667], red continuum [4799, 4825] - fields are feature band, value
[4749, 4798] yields -1.1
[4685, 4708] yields 0.6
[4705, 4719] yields 0.8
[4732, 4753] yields -0.3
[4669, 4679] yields 0.4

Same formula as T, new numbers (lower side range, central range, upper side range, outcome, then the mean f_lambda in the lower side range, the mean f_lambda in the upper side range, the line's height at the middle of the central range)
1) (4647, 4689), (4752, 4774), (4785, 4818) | 0.000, 7.98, 8.83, 8.58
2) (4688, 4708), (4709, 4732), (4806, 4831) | -0.018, 7.85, 8.54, 7.98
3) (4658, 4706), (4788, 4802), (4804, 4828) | -0.070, 7.87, 8.59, 8.48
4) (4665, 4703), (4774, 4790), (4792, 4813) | 0.019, 7.91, 8.76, 8.61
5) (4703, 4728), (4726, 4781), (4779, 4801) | -0.009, 7.95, 8.8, 8.39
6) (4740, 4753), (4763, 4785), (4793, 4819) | 0.062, 8.82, 8.79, 8.81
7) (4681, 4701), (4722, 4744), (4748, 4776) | 0.045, 8.3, 8.64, 8.5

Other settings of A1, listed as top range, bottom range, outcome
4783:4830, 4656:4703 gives 1.09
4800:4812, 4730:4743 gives 1.06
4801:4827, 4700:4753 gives 1.05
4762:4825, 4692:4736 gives 1.09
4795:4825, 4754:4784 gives 1.03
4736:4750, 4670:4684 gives 1.09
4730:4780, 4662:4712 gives 1.08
